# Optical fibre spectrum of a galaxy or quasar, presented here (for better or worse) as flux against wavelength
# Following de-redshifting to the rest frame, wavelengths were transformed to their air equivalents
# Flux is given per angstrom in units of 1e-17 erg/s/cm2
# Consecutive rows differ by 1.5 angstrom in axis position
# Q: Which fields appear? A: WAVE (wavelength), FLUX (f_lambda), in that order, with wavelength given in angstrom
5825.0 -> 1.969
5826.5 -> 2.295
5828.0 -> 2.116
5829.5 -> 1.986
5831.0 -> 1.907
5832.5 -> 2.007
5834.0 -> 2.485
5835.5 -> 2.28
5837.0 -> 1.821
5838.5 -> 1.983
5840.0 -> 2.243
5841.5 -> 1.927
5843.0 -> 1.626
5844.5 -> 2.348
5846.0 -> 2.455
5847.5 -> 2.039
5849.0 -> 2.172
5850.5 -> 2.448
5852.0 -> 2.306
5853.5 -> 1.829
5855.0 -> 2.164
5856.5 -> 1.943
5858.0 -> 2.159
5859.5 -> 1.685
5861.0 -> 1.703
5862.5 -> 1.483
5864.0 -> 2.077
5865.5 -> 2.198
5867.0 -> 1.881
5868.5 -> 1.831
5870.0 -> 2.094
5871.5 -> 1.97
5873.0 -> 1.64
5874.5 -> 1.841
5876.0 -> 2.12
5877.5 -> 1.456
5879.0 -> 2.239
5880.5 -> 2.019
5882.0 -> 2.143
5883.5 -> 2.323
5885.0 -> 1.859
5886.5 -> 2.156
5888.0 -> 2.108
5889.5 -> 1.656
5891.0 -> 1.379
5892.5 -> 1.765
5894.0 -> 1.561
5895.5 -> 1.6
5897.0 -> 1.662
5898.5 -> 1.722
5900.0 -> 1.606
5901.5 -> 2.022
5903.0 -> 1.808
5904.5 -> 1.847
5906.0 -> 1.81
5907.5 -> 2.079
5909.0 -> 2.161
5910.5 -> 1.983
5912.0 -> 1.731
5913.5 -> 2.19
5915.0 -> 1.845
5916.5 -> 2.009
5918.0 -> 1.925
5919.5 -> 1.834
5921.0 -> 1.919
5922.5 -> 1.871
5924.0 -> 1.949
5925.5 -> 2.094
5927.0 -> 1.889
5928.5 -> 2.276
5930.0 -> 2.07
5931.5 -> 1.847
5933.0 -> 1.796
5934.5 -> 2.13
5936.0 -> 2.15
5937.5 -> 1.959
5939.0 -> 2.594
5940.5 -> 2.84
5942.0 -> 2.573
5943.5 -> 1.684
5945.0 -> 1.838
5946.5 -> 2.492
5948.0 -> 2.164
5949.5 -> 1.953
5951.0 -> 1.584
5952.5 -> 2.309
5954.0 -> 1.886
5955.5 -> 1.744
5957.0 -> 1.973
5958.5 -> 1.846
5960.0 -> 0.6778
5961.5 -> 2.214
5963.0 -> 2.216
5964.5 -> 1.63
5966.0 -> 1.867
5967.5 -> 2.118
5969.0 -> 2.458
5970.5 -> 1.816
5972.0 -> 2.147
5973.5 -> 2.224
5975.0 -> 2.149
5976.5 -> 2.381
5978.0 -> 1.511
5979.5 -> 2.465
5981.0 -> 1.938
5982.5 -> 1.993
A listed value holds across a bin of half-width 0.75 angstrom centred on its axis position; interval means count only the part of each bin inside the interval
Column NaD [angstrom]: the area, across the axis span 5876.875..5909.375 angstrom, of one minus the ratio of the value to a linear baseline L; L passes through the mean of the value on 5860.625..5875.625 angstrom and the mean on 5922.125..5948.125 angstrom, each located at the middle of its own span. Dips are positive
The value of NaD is 1.83 angstrom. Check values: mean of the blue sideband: 1.88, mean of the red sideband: 2.13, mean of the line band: 1.86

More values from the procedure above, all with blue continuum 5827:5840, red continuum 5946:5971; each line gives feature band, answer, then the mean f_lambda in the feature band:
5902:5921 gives 0.53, 1.94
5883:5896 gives 1.30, 1.82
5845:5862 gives -0.12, 2.08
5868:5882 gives 0.76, 1.93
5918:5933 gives 0.10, 1.96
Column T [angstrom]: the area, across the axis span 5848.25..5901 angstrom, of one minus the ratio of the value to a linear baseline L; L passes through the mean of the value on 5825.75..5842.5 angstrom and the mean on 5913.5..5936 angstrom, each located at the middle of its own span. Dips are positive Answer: 3.36 angstrom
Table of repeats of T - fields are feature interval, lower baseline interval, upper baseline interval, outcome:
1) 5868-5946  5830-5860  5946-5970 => 2.1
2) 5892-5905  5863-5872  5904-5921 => 1.5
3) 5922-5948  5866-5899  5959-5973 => -3.2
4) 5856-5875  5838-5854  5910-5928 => 1.8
